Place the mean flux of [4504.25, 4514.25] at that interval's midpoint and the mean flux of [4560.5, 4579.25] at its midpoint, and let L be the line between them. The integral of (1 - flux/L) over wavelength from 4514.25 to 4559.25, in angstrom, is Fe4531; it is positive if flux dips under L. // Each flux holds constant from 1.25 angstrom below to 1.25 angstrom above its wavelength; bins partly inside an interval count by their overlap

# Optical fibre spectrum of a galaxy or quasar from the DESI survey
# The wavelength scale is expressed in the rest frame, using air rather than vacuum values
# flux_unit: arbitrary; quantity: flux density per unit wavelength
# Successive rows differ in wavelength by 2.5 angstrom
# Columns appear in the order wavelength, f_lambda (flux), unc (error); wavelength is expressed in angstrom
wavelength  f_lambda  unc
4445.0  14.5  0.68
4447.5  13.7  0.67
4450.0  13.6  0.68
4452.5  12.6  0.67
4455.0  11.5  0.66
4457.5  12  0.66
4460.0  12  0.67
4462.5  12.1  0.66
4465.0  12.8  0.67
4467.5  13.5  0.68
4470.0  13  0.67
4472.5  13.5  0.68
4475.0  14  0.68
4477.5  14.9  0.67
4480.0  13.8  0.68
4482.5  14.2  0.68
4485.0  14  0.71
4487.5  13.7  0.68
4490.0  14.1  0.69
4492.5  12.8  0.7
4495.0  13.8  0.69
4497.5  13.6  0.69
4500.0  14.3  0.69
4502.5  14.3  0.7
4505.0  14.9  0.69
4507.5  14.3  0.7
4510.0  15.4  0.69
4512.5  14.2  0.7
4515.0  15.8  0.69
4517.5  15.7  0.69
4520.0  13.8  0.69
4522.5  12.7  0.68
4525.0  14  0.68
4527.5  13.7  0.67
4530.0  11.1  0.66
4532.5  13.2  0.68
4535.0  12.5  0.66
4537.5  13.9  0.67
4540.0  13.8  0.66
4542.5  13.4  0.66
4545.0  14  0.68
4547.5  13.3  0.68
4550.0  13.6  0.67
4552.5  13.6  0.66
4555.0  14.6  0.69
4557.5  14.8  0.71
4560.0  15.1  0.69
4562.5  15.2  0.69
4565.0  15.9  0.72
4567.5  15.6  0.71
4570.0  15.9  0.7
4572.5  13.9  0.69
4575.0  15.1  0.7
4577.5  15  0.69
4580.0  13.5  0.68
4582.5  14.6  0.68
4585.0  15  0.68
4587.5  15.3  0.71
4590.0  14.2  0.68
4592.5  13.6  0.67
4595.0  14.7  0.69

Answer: 3.6 angstrom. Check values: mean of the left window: 14.7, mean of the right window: 15.2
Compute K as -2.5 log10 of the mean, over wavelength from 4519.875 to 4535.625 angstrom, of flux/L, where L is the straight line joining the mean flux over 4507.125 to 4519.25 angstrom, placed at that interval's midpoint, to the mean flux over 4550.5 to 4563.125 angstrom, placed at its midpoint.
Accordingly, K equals 0.15 mag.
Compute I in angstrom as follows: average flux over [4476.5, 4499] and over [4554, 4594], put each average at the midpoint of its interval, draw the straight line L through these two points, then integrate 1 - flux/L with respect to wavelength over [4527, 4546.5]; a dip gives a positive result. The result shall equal 1.7 angstrom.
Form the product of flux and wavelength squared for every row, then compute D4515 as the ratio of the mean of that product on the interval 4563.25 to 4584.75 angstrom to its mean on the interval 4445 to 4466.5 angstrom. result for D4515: 1.24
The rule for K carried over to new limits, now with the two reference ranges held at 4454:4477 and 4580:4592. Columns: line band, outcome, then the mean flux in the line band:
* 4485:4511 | -0.066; 14.1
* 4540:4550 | 0.029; 13.6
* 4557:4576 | -0.068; 15.2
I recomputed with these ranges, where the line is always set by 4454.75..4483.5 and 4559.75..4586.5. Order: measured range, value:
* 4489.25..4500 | 0.0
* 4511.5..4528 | -0.3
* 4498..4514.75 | -1.0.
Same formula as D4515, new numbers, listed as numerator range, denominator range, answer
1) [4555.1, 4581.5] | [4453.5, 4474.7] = 1.24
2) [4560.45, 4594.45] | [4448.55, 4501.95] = 1.16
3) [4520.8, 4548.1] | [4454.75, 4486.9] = 1.03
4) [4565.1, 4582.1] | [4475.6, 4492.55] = 1.11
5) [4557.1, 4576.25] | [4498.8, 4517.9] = 1.05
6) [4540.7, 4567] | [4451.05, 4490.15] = 1.13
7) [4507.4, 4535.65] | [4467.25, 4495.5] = 1.02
